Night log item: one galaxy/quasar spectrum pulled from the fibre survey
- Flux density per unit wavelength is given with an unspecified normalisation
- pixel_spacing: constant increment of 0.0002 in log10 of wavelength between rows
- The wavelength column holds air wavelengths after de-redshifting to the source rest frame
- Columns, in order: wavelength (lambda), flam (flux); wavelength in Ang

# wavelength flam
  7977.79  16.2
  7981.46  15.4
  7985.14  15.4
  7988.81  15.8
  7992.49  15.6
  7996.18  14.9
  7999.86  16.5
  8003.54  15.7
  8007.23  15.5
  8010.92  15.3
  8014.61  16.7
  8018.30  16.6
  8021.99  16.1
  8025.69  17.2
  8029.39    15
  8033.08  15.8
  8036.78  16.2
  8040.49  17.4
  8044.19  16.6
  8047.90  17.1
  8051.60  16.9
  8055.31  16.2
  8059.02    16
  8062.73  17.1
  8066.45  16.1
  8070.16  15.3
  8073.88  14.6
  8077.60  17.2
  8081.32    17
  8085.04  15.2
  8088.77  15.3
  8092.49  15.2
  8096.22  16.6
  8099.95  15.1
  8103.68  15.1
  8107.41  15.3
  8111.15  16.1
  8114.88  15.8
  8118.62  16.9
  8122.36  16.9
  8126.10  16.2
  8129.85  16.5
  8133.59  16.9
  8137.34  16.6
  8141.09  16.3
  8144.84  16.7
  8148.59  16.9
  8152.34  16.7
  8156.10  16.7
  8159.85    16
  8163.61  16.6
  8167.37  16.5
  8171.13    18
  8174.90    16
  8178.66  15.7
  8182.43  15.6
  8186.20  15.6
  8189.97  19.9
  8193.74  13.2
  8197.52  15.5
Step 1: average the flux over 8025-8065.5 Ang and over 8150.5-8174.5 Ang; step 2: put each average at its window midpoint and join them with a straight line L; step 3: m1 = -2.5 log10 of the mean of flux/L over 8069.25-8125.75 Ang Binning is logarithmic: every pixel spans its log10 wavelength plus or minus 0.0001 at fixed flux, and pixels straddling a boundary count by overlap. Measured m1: 0.048 mag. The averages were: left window 16.5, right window 16.7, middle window 15.9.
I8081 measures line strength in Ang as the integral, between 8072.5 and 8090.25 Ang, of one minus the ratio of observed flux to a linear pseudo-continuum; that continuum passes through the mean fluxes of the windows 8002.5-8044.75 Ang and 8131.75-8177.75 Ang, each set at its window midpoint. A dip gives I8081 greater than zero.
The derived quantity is 0.5 Ang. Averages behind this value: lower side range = 16.2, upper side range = 16.6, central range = 15.9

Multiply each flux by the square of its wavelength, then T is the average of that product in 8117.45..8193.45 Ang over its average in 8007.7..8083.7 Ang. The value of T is 1.05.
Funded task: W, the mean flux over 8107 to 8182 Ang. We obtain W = 16.5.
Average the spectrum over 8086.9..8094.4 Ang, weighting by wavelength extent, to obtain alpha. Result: 15.3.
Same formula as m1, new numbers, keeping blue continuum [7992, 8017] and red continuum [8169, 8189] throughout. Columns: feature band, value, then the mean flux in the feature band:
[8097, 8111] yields 0.05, 15.4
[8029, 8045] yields -0.03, 16.3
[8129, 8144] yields -0.03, 16.6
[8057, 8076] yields 0.01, 15.8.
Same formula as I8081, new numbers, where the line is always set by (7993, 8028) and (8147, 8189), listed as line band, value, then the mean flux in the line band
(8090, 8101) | 0.4 Ang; 15.7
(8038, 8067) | -1.0 Ang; 16.7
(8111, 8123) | -0.1 Ang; 16.4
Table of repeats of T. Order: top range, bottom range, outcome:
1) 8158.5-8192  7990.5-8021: 1.10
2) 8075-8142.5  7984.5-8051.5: 1.02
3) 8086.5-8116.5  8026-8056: 0.96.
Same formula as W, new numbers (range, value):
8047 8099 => 16.1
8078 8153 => 16.2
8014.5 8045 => 16.4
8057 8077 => 15.9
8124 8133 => 16.4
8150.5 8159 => 16.6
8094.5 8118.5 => 15.8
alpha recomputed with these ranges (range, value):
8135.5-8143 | 16.4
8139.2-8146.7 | 16.5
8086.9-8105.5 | 15.5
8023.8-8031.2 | 16.1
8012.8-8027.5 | 16.6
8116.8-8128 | 16.7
